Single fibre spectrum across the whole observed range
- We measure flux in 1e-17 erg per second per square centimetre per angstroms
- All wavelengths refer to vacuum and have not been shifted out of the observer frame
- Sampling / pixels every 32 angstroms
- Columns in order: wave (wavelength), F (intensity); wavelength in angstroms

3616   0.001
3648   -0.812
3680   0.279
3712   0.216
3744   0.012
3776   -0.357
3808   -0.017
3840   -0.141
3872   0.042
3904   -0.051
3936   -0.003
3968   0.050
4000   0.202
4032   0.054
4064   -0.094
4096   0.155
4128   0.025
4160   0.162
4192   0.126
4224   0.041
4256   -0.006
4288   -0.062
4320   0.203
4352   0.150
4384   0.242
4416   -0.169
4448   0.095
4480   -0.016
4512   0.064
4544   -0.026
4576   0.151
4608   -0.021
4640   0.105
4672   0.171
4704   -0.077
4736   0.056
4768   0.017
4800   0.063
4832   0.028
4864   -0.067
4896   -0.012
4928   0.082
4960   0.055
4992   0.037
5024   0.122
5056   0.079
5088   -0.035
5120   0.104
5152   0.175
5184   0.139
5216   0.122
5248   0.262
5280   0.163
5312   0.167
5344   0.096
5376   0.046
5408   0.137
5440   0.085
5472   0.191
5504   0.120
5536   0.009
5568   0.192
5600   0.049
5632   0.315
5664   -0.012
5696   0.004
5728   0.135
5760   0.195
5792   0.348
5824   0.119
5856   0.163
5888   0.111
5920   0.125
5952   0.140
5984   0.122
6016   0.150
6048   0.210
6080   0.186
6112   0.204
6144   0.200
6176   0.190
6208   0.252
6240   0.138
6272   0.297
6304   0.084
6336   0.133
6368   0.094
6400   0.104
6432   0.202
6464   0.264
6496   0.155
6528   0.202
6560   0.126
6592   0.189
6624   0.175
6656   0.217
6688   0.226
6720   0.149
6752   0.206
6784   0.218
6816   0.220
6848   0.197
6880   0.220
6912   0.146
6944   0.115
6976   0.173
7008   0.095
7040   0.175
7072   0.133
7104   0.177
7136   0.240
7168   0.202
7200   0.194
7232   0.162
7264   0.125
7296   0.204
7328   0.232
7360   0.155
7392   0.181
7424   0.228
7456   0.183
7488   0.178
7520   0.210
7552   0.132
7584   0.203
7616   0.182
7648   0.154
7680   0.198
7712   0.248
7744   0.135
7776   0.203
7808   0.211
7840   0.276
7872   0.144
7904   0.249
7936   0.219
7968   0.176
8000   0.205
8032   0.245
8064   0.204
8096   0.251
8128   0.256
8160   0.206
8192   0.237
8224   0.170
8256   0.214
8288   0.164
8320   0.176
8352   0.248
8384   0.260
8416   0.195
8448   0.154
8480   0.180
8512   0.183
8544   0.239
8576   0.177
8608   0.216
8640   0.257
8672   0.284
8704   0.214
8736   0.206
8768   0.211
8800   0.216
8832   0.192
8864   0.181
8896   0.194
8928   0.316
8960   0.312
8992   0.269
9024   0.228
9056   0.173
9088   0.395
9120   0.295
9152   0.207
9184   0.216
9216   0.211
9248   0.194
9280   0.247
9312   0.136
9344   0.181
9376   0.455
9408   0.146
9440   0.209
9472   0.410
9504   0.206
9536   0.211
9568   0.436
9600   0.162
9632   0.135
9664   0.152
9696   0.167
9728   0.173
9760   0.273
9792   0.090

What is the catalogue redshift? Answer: 0.384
